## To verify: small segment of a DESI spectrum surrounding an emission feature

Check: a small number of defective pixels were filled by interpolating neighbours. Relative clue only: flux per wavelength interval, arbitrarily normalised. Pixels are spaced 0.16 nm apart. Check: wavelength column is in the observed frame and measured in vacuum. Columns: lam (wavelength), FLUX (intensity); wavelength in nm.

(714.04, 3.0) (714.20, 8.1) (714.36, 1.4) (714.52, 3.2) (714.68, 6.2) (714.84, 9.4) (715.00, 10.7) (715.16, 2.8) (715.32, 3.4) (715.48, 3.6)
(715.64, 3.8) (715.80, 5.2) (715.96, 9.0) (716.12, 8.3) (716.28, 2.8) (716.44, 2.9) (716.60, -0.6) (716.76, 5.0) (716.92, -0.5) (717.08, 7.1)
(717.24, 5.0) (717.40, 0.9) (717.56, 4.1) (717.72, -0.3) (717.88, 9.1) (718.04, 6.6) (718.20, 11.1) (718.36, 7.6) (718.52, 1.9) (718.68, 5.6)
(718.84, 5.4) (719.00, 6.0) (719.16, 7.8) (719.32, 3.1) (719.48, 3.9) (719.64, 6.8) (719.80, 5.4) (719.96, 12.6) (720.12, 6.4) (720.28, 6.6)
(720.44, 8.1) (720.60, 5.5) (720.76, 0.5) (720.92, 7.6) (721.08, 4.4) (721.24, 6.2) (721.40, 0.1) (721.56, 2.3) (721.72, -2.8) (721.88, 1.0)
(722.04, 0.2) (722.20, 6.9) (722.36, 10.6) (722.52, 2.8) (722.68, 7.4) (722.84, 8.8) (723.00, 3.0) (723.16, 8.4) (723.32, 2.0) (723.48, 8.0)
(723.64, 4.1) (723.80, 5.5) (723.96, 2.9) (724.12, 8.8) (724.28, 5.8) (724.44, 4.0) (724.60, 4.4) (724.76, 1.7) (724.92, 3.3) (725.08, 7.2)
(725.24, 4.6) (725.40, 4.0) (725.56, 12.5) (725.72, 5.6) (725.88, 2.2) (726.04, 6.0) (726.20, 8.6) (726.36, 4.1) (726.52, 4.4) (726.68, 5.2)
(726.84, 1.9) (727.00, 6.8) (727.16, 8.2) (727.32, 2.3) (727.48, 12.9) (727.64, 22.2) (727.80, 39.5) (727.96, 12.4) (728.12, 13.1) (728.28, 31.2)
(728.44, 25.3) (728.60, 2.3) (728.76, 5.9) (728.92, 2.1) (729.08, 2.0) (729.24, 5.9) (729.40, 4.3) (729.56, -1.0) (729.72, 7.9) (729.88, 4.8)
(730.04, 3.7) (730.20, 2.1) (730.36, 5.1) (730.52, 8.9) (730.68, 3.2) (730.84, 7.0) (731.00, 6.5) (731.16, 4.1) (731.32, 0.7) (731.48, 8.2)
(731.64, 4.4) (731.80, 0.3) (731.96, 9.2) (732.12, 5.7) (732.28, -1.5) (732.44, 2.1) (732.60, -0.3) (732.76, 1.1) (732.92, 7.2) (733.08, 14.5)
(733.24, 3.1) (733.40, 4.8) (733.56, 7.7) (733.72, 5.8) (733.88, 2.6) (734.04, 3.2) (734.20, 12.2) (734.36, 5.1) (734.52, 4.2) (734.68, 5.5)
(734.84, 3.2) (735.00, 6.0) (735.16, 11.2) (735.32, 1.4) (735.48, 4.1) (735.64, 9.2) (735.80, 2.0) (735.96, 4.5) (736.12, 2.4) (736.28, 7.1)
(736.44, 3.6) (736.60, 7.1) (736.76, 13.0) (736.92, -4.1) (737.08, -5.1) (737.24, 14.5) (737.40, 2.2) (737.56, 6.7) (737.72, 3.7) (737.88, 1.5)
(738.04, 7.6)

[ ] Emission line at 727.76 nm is [O II]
